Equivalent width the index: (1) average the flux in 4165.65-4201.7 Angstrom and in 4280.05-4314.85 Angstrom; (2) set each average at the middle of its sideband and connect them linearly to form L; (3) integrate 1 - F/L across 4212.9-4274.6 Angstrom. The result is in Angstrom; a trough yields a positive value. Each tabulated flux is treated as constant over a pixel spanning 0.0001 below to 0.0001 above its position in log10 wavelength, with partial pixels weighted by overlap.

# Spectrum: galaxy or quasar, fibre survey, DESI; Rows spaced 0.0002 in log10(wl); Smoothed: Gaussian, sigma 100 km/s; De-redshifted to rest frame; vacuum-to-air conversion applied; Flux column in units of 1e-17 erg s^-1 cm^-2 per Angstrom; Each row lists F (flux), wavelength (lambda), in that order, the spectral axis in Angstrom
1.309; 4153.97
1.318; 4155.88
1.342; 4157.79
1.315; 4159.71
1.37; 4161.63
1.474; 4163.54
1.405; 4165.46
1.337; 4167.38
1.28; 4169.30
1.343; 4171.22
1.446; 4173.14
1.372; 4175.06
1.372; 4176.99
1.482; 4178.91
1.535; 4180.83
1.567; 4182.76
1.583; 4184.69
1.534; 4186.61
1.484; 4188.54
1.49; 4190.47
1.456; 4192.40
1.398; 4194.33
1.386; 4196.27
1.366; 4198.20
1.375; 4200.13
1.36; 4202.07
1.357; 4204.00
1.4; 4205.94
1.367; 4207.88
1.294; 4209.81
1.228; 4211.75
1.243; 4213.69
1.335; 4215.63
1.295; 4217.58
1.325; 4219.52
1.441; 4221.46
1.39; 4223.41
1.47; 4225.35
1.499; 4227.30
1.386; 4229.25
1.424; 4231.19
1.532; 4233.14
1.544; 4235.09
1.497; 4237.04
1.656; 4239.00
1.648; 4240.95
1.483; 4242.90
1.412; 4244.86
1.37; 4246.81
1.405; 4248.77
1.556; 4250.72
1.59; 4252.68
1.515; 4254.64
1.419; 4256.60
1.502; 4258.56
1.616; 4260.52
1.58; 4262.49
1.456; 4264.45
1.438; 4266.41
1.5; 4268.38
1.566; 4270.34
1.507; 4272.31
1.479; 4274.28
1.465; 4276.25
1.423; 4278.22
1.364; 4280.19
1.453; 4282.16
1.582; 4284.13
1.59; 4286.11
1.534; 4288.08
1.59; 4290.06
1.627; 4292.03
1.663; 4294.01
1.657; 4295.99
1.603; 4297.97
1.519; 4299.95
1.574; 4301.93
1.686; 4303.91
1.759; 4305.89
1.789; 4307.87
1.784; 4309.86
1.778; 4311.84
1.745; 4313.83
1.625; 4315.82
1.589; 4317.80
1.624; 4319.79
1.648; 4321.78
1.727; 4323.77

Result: 2.69 Angstrom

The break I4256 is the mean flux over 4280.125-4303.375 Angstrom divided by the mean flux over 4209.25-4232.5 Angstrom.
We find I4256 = 1.15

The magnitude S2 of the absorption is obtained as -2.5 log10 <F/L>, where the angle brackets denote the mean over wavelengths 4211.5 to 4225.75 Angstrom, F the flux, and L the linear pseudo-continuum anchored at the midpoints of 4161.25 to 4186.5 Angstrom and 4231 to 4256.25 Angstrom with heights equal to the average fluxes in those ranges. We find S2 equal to 0.11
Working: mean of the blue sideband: 1.43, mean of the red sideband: 1.51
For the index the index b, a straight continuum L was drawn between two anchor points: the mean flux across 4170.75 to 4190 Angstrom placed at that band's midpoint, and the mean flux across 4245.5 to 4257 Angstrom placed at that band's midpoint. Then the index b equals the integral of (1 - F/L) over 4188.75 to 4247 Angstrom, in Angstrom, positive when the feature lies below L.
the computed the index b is 2.4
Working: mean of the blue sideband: 1.48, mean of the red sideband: 1.48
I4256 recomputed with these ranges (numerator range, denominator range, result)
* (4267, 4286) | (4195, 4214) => 1.11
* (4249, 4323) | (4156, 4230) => 1.13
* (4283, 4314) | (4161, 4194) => 1.14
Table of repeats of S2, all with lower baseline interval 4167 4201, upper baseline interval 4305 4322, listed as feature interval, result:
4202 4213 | 0.12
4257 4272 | 0.06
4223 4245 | 0.03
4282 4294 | 0.05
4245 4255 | 0.07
